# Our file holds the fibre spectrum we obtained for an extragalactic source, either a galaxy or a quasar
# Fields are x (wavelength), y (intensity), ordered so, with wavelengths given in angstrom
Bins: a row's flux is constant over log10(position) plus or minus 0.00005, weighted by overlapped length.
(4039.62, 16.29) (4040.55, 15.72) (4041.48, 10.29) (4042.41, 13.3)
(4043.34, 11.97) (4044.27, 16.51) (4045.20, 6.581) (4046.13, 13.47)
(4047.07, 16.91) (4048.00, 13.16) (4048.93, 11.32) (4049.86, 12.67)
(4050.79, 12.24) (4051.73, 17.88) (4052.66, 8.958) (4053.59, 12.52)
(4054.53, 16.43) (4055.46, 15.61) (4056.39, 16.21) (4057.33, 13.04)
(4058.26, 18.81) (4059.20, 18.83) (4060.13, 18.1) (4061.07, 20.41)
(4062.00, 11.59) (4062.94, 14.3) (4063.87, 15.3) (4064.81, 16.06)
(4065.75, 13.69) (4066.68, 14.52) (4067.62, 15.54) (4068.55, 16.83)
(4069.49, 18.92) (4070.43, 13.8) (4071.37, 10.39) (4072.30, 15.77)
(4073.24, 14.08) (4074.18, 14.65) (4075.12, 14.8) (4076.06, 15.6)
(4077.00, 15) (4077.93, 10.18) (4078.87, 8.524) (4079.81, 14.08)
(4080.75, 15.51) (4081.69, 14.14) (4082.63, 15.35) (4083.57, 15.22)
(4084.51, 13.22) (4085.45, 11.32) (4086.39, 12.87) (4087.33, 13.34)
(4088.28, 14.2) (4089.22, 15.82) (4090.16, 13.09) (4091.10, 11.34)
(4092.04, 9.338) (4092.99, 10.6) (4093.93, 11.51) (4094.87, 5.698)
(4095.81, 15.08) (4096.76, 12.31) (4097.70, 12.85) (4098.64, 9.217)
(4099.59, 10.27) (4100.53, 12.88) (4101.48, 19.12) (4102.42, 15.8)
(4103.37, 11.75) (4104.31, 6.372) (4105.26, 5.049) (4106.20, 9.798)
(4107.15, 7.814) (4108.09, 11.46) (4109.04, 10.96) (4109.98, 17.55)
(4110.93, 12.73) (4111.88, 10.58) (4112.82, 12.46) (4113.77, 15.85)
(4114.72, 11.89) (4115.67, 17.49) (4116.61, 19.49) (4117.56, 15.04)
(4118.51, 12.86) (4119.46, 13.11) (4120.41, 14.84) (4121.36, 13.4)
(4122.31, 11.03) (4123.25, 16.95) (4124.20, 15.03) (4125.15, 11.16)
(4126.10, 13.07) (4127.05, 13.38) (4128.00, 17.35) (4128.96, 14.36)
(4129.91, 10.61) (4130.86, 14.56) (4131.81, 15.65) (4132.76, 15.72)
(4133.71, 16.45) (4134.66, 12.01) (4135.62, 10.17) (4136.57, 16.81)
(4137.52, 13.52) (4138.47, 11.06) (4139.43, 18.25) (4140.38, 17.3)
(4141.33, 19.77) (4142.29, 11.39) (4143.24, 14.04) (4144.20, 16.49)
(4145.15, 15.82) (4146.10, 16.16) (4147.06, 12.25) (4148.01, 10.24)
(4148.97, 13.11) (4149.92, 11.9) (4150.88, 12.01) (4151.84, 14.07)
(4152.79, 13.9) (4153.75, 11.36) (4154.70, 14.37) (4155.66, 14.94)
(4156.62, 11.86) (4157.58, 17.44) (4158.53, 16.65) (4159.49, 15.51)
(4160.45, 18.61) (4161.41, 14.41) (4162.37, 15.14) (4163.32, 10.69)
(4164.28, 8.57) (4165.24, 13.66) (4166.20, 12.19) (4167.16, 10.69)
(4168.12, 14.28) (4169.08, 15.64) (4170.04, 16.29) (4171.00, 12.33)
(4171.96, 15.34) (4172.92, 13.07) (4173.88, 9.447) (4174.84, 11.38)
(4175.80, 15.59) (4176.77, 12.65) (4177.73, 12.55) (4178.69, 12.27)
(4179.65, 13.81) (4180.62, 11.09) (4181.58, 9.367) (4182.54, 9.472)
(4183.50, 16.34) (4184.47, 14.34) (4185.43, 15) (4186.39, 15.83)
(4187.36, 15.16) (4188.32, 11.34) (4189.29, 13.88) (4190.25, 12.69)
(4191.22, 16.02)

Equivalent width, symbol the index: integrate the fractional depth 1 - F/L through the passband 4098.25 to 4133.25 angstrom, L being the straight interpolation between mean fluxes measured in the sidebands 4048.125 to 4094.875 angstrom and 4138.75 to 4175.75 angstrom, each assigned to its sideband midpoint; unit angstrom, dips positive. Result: 2.11 angstrom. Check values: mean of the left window 14.1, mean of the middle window 13.2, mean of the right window 14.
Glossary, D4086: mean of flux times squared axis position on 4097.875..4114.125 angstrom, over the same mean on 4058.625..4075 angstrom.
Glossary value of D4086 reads 0.77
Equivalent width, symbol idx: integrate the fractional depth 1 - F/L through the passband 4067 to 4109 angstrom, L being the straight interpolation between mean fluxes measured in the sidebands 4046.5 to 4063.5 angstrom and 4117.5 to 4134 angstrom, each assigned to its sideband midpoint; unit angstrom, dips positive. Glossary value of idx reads 5.3 angstrom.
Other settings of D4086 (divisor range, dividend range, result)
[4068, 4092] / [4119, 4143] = 1.06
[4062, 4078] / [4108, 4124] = 0.98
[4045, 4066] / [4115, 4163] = 1.03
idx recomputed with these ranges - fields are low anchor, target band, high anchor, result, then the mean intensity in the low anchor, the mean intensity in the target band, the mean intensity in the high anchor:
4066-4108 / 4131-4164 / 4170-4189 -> -3.5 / 12.8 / 14.4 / 13.1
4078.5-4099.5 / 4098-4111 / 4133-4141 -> 1.7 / 12.5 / 11.5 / 14.6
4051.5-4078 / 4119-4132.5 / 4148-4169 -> 0.2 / 15.1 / 13.9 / 13.5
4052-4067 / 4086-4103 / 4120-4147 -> 2.7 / 15.3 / 12.5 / 14.5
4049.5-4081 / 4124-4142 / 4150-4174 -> -0.6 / 14.7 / 14.5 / 13.7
